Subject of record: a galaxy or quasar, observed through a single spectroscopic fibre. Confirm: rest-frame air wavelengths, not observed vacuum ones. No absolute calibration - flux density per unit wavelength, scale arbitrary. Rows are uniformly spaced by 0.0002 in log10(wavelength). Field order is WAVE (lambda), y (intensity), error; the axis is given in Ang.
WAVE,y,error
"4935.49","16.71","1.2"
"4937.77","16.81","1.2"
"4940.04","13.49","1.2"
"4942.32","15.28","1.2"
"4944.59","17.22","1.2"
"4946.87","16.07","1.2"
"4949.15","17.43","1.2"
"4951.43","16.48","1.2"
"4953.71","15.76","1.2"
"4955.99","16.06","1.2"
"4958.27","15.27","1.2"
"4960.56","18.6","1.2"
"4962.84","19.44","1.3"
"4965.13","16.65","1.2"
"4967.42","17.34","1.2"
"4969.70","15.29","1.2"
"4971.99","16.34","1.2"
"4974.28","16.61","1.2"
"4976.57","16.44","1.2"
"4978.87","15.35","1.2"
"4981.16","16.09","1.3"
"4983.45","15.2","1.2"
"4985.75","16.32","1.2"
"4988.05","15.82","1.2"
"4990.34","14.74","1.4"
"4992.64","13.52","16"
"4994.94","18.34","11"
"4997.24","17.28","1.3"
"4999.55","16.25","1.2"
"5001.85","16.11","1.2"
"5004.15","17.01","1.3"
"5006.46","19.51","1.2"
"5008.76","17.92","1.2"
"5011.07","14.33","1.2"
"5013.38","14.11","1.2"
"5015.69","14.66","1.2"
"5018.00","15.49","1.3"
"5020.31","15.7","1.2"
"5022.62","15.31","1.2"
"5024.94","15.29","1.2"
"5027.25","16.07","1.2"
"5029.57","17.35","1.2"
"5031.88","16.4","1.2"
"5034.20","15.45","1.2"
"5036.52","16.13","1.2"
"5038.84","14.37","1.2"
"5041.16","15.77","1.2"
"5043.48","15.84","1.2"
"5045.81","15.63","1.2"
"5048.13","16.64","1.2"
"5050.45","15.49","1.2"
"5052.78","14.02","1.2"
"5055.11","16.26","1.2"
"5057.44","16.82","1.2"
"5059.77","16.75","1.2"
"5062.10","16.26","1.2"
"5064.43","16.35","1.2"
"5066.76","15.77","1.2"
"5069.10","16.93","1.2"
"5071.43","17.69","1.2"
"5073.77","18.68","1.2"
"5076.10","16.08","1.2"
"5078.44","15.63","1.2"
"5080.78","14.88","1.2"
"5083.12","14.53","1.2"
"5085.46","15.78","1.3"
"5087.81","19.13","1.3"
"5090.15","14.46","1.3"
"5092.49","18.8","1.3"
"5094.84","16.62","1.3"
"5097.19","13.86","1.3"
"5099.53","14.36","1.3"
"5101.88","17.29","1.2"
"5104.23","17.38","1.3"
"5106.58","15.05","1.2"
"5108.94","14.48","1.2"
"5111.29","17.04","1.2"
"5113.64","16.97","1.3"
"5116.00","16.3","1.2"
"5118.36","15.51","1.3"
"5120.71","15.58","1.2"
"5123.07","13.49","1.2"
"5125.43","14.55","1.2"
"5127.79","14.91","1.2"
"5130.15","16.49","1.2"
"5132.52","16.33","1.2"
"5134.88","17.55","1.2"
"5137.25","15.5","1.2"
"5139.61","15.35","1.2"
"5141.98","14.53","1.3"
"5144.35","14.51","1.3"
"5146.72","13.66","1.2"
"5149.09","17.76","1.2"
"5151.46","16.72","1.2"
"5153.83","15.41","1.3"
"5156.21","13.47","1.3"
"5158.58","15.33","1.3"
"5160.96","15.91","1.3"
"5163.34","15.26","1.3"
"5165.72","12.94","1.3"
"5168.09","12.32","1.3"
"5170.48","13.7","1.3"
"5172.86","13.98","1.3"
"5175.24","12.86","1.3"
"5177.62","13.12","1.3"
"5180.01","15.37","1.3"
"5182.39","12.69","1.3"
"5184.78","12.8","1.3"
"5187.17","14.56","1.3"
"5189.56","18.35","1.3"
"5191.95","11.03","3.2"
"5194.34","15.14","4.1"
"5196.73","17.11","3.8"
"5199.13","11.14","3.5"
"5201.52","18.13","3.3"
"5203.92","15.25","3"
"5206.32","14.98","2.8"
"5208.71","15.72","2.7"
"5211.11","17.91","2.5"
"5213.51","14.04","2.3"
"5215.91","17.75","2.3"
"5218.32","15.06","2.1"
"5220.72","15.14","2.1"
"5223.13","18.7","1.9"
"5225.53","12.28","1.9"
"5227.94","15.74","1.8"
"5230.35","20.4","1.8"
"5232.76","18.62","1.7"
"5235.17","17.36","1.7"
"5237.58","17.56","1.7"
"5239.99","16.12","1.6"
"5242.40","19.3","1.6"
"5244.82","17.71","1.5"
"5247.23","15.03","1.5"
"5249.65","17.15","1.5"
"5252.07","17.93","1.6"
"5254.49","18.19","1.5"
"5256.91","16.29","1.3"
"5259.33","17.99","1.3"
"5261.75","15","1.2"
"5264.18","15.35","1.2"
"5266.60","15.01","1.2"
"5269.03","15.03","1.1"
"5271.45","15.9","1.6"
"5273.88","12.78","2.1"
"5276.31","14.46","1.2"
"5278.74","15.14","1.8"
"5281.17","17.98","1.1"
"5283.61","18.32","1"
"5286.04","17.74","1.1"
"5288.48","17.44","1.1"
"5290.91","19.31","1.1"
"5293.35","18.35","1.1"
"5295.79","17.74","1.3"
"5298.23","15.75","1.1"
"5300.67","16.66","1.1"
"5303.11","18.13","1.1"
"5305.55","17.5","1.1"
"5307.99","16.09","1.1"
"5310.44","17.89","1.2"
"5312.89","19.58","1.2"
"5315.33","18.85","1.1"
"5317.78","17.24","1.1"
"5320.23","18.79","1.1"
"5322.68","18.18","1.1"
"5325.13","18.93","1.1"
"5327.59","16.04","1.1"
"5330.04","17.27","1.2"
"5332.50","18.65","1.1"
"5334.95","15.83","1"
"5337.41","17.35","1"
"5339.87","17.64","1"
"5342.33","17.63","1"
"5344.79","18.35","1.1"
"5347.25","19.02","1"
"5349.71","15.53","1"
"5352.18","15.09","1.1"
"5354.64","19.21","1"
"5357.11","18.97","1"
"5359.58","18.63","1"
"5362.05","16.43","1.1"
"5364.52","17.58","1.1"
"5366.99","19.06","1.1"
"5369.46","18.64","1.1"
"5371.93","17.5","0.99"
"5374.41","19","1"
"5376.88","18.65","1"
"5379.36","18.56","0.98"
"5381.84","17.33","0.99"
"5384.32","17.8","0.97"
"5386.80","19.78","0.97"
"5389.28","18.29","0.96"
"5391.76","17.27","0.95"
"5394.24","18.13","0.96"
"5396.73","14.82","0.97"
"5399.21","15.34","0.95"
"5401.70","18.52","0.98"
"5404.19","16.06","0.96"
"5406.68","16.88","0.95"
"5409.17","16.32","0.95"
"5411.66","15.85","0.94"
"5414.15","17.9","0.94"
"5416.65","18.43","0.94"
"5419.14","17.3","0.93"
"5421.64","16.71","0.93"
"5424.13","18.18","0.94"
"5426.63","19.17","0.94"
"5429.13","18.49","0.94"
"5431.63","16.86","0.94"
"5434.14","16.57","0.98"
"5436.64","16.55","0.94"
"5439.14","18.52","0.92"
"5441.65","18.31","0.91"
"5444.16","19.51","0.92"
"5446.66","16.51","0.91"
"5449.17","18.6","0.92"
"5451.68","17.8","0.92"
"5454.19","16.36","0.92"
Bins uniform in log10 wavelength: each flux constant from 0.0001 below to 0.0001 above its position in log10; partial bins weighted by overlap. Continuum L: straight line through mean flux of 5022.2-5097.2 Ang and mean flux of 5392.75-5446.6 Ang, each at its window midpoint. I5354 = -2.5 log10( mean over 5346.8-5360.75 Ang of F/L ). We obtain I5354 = -0.03 mag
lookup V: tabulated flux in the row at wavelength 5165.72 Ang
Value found 12.94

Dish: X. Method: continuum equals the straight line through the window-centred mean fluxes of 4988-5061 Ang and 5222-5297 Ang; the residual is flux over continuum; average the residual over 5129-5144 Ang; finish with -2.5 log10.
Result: 0.03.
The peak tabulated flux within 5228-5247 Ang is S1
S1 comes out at 20.4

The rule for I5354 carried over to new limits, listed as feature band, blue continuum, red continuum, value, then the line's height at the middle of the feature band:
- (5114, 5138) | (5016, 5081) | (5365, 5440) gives 0.05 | 16.4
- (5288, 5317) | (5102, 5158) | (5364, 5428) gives -0.05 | 16.9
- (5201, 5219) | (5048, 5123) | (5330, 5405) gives 0.05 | 16.8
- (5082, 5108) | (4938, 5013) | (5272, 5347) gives 0.04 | 16.7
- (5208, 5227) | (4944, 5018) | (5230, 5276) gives 0.05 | 16.6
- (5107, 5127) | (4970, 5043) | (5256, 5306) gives 0.05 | 16.2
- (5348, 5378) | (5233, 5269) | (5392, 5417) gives -0.07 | 16.8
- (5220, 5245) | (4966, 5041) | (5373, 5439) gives -0.02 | 16.9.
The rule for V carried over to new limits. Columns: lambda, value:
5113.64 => 16.97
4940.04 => 13.49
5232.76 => 18.62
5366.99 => 19.06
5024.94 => 15.29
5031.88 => 16.4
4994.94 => 18.34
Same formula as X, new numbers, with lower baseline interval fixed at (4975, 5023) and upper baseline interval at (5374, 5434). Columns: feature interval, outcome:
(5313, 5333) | -0.051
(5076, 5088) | 0.039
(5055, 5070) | -0.014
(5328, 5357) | -0.009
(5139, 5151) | 0.089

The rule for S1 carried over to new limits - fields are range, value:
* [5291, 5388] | 19.78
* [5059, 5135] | 19.13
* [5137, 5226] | 18.7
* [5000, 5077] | 19.51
